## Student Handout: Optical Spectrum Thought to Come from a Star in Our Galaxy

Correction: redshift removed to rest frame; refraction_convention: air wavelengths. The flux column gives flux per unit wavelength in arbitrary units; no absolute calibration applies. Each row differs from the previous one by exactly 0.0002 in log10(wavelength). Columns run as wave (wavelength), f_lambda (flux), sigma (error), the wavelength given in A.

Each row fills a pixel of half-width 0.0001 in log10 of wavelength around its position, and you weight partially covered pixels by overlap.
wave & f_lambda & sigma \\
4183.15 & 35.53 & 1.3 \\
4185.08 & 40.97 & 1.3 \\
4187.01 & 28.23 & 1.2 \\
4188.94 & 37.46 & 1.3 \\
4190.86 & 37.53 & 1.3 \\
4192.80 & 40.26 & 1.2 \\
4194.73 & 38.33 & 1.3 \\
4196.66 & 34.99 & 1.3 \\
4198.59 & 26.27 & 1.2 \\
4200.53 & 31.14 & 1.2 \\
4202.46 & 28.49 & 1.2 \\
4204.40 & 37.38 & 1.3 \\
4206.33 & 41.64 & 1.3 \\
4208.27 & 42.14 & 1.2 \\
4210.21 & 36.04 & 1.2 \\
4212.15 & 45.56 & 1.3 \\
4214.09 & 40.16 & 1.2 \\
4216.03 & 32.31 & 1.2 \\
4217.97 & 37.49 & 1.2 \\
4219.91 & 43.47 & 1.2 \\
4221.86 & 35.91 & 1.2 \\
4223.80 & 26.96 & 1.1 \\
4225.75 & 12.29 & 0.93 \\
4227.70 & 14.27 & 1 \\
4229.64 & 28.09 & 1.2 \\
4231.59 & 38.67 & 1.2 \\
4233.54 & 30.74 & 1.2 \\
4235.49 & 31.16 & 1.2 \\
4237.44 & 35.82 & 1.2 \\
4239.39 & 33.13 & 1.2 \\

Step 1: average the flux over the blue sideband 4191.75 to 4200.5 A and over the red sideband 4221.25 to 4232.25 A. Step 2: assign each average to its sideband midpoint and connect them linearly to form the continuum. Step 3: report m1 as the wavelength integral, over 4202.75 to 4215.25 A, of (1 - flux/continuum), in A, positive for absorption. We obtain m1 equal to -3.7 A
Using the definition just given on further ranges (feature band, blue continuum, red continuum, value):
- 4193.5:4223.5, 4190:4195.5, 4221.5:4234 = -3.7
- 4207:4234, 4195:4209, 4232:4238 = 0.4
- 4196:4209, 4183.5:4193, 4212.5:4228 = -0.1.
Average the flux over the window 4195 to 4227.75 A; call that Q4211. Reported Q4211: 34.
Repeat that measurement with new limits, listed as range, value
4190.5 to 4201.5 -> 34.6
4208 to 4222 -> 39.2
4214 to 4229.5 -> 29.7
